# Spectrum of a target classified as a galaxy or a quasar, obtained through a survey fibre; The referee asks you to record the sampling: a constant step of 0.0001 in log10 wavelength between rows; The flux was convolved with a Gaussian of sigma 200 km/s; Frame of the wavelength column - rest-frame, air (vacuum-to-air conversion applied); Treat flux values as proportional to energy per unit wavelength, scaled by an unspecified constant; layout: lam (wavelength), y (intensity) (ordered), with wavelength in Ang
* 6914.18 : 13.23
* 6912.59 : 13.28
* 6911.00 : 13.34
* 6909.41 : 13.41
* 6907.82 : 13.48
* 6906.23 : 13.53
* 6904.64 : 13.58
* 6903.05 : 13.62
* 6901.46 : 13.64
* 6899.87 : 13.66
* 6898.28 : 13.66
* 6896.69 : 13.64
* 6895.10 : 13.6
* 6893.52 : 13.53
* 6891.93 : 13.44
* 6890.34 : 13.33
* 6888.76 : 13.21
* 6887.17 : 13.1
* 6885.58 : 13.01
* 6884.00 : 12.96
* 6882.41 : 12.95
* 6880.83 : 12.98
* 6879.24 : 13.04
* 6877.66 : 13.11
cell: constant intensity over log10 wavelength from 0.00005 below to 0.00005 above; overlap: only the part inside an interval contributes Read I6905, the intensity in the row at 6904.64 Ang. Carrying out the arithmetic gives 13.58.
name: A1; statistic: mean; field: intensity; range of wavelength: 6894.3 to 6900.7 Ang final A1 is 13.6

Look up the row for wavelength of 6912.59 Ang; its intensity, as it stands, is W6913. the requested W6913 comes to 13.28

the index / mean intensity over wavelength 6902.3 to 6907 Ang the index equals 13.6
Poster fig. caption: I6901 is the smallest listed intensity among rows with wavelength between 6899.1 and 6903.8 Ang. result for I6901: 13.62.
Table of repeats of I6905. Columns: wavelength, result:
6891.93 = 13.44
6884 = 12.96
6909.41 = 13.41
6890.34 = 13.33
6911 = 13.34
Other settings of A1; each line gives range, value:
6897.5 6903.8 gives 13.6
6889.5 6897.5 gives 13.5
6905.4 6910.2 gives 13.5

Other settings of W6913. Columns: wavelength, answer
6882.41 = 12.95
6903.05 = 13.62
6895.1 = 13.6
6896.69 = 13.64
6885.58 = 13.01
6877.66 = 13.11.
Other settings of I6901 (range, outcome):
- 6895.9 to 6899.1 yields 13.64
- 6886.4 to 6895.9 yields 13.1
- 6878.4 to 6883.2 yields 12.95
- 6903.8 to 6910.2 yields 13.41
